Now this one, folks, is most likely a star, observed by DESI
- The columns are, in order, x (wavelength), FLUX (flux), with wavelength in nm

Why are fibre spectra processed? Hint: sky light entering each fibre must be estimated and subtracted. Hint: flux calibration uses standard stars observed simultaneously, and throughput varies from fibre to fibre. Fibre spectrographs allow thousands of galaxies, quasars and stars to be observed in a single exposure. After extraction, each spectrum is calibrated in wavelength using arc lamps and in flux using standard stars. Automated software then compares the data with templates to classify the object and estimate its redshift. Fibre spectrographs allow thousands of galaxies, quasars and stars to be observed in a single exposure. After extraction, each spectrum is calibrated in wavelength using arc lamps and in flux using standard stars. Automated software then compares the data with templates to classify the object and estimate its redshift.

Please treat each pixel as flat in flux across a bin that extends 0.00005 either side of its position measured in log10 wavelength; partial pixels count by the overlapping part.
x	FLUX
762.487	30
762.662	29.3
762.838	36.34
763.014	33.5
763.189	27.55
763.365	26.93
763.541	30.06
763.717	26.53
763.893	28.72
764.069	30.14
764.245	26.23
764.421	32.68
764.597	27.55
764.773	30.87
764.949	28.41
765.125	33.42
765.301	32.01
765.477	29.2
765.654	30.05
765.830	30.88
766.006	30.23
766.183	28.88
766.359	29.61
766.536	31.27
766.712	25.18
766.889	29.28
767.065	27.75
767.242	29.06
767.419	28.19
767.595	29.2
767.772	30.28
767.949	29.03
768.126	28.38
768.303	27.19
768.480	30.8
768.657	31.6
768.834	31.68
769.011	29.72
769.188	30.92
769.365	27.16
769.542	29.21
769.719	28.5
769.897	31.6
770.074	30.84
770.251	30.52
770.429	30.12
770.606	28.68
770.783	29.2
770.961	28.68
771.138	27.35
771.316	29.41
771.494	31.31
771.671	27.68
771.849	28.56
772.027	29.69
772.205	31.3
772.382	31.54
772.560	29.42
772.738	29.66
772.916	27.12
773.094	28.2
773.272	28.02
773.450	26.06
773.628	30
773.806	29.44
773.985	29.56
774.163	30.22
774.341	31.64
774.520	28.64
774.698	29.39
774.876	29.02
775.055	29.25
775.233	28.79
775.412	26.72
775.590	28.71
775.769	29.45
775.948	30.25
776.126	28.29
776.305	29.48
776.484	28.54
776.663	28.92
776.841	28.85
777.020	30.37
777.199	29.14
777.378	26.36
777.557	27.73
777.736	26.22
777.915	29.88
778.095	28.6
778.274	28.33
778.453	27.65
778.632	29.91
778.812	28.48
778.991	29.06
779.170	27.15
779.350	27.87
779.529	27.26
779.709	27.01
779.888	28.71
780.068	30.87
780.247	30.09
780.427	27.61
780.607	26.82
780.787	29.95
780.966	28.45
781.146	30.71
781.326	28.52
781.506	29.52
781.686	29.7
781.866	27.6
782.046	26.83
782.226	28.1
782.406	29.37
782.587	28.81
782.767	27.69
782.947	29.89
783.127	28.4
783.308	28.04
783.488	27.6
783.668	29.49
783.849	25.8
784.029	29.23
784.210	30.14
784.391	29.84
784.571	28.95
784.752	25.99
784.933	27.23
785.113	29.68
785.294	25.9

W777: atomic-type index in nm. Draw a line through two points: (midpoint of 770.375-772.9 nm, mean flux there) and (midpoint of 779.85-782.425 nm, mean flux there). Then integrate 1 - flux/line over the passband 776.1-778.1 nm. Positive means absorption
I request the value 0.04 nm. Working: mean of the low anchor 29.4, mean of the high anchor 28.8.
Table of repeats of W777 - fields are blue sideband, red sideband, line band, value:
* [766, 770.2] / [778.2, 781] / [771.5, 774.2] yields -0.01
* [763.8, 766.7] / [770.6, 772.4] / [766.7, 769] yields 0.04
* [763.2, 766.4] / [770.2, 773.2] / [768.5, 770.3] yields -0.05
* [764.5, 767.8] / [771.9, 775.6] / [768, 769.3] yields -0.02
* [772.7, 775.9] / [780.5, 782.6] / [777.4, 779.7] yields 0.05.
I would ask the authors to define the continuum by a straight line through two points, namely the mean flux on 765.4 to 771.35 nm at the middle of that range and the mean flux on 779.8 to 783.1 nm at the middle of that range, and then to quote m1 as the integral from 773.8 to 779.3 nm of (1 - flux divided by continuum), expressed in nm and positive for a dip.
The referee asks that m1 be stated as 0.04 nm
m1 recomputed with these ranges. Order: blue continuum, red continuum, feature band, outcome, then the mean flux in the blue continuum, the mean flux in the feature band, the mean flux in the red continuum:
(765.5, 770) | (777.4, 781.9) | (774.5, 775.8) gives 0.01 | 29.4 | 28.7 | 28.5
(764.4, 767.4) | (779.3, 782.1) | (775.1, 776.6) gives 0.01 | 29.7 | 28.8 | 28.6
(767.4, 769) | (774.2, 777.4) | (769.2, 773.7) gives 0.03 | 29.7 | 29.2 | 29.1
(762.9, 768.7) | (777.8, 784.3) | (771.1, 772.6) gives -0.03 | 29.4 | 29.7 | 28.6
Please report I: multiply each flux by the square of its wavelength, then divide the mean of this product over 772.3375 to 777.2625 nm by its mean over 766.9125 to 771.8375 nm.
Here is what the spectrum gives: 1.00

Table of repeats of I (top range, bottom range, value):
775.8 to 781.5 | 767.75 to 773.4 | 0.99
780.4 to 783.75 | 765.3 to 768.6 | 1.02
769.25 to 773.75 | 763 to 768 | 1.01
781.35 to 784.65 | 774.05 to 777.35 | 1.00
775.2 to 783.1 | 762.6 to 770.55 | 0.99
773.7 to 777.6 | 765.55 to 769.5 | 1.01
